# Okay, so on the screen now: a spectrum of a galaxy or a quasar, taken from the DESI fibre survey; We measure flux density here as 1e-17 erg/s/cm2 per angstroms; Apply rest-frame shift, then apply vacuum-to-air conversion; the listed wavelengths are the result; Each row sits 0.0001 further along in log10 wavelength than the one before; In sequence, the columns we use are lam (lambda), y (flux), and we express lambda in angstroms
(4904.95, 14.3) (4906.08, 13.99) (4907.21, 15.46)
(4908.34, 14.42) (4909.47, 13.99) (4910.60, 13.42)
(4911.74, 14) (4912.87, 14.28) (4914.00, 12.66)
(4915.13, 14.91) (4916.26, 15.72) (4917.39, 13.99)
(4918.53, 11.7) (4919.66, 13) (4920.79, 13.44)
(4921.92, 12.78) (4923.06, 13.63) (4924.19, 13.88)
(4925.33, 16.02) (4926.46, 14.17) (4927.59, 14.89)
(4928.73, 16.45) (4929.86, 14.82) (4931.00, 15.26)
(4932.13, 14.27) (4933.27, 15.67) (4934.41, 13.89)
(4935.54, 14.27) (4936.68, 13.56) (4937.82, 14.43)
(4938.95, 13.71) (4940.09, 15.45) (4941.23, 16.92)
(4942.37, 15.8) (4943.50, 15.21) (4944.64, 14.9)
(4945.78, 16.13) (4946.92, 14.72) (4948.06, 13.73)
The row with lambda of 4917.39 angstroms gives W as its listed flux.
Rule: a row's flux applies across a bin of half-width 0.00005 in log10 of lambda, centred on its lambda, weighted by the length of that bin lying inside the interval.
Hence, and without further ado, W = 13.99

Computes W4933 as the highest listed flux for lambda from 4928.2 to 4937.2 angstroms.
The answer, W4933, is 16.45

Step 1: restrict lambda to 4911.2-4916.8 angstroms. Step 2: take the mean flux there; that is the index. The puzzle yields 14.3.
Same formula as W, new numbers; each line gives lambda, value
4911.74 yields 14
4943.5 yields 15.21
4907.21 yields 15.46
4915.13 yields 14.91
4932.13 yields 14.27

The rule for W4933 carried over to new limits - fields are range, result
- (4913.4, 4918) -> 15.72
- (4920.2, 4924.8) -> 13.88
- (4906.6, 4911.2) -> 15.46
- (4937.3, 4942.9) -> 16.92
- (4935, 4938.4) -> 14.43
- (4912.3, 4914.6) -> 14.28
